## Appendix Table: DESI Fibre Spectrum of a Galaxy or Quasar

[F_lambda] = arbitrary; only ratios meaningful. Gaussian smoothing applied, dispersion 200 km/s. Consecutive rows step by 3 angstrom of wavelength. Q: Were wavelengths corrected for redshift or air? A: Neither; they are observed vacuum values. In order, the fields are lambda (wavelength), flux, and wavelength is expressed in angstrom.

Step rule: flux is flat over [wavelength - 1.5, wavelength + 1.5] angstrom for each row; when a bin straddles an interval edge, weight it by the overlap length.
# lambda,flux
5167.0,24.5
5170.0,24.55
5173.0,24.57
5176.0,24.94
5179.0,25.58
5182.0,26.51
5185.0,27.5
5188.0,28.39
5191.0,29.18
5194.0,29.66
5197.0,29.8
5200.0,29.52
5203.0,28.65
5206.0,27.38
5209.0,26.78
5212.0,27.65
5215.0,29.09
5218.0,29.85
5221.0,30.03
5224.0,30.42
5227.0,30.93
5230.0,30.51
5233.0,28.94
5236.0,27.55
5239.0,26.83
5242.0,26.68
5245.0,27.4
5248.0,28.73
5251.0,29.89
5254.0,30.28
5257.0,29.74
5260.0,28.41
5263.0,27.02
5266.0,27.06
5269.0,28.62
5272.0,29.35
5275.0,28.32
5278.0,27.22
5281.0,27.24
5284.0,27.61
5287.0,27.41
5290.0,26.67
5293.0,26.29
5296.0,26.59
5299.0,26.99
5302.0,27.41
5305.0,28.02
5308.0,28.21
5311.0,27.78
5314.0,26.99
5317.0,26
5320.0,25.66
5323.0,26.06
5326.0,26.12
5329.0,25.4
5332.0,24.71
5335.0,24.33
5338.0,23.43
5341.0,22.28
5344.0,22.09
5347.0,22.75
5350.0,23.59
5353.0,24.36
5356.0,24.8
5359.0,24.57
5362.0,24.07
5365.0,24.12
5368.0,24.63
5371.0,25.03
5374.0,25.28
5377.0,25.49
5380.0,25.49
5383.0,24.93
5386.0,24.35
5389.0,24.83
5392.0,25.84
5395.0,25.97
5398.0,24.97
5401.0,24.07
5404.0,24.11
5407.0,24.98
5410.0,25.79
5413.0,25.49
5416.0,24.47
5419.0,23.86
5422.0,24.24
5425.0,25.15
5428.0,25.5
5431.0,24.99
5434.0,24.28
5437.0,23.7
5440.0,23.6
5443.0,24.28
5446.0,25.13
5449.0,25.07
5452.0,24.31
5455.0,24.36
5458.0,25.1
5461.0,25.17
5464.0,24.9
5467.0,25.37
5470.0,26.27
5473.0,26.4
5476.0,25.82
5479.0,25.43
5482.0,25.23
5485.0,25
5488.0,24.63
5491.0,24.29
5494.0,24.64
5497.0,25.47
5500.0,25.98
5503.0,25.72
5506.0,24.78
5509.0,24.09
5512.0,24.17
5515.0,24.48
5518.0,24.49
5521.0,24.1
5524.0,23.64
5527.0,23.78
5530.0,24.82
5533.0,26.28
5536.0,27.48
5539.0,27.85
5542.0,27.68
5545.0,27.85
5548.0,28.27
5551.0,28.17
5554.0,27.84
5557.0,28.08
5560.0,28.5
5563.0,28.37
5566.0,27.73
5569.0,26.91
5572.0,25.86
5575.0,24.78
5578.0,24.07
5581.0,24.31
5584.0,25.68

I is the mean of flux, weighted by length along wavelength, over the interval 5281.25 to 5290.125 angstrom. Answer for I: 27.3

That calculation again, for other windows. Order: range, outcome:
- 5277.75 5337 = 26.6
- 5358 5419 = 24.9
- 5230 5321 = 27.8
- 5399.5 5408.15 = 24.4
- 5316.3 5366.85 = 24.3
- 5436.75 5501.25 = 25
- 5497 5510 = 25.2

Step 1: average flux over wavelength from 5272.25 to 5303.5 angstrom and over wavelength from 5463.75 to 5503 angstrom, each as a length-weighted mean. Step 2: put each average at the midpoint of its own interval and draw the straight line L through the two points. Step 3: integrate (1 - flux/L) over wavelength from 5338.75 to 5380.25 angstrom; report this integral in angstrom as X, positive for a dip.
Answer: 3.80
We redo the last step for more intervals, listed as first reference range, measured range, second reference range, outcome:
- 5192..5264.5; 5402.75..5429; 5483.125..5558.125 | 2.0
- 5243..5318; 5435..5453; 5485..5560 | 1.4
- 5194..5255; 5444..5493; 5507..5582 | 3.0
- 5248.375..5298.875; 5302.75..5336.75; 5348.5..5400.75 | 0.3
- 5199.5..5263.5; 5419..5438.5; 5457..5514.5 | 1.0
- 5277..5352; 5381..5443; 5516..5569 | 3.5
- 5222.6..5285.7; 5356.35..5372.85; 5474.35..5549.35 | 1.6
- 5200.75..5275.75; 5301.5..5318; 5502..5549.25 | 0.3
